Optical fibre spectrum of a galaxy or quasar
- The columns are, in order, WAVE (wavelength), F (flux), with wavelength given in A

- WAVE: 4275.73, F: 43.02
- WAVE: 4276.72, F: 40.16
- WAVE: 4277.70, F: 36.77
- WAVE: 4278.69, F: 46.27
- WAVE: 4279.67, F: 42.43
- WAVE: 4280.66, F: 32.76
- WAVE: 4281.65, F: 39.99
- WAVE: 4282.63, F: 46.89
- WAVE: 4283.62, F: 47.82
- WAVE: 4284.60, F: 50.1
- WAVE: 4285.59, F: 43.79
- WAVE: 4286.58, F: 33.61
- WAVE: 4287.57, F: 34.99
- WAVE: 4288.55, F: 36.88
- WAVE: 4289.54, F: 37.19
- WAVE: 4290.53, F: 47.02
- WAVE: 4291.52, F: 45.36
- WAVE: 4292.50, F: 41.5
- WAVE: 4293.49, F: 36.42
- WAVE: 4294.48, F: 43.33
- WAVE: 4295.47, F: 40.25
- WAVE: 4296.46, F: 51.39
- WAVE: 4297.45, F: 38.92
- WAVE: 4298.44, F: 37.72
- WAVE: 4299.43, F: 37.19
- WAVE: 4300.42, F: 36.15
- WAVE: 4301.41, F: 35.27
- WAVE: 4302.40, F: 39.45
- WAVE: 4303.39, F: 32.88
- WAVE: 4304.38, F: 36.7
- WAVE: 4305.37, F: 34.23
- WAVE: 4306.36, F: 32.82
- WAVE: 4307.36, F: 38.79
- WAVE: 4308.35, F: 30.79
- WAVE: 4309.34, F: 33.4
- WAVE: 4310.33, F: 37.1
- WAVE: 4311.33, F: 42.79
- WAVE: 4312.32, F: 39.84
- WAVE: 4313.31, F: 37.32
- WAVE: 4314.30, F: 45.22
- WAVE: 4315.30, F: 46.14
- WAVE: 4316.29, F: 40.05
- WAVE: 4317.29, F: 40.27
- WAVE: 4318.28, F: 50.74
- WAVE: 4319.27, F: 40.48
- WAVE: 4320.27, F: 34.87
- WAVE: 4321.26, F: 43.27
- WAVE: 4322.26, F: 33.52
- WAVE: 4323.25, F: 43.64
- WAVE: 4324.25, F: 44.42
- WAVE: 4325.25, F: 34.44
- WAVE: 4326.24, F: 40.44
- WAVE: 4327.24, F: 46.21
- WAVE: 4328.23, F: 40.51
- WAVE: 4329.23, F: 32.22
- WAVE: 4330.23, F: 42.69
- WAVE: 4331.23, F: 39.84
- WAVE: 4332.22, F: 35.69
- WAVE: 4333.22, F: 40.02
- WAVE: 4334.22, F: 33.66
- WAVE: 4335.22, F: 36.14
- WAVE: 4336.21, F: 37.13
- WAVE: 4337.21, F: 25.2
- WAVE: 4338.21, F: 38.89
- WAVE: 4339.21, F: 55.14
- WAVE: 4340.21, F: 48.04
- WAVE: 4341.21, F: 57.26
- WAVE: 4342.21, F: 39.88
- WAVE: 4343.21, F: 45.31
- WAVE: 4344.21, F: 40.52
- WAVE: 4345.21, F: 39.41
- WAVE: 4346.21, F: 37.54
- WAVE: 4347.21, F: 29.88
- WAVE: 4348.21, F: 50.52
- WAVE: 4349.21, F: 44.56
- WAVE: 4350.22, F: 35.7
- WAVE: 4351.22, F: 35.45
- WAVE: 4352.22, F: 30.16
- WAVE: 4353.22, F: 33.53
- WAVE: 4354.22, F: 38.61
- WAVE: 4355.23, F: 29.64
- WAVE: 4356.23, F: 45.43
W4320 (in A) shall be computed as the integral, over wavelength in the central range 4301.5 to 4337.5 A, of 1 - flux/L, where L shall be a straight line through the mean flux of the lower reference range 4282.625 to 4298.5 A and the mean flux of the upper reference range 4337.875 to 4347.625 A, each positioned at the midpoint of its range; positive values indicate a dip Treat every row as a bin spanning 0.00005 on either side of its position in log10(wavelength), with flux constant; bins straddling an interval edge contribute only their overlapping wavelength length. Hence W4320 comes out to 3.6 A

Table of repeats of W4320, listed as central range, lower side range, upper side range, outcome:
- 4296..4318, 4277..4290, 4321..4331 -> 1.01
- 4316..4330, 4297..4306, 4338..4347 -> 0.05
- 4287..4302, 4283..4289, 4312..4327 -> 0.49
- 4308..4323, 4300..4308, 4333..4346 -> -0.95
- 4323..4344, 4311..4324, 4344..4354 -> -0.67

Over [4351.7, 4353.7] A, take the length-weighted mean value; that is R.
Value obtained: 31.9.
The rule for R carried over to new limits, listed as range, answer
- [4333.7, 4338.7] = 34.2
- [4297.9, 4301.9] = 36.6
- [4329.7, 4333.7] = 39.5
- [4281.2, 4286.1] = 45.8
